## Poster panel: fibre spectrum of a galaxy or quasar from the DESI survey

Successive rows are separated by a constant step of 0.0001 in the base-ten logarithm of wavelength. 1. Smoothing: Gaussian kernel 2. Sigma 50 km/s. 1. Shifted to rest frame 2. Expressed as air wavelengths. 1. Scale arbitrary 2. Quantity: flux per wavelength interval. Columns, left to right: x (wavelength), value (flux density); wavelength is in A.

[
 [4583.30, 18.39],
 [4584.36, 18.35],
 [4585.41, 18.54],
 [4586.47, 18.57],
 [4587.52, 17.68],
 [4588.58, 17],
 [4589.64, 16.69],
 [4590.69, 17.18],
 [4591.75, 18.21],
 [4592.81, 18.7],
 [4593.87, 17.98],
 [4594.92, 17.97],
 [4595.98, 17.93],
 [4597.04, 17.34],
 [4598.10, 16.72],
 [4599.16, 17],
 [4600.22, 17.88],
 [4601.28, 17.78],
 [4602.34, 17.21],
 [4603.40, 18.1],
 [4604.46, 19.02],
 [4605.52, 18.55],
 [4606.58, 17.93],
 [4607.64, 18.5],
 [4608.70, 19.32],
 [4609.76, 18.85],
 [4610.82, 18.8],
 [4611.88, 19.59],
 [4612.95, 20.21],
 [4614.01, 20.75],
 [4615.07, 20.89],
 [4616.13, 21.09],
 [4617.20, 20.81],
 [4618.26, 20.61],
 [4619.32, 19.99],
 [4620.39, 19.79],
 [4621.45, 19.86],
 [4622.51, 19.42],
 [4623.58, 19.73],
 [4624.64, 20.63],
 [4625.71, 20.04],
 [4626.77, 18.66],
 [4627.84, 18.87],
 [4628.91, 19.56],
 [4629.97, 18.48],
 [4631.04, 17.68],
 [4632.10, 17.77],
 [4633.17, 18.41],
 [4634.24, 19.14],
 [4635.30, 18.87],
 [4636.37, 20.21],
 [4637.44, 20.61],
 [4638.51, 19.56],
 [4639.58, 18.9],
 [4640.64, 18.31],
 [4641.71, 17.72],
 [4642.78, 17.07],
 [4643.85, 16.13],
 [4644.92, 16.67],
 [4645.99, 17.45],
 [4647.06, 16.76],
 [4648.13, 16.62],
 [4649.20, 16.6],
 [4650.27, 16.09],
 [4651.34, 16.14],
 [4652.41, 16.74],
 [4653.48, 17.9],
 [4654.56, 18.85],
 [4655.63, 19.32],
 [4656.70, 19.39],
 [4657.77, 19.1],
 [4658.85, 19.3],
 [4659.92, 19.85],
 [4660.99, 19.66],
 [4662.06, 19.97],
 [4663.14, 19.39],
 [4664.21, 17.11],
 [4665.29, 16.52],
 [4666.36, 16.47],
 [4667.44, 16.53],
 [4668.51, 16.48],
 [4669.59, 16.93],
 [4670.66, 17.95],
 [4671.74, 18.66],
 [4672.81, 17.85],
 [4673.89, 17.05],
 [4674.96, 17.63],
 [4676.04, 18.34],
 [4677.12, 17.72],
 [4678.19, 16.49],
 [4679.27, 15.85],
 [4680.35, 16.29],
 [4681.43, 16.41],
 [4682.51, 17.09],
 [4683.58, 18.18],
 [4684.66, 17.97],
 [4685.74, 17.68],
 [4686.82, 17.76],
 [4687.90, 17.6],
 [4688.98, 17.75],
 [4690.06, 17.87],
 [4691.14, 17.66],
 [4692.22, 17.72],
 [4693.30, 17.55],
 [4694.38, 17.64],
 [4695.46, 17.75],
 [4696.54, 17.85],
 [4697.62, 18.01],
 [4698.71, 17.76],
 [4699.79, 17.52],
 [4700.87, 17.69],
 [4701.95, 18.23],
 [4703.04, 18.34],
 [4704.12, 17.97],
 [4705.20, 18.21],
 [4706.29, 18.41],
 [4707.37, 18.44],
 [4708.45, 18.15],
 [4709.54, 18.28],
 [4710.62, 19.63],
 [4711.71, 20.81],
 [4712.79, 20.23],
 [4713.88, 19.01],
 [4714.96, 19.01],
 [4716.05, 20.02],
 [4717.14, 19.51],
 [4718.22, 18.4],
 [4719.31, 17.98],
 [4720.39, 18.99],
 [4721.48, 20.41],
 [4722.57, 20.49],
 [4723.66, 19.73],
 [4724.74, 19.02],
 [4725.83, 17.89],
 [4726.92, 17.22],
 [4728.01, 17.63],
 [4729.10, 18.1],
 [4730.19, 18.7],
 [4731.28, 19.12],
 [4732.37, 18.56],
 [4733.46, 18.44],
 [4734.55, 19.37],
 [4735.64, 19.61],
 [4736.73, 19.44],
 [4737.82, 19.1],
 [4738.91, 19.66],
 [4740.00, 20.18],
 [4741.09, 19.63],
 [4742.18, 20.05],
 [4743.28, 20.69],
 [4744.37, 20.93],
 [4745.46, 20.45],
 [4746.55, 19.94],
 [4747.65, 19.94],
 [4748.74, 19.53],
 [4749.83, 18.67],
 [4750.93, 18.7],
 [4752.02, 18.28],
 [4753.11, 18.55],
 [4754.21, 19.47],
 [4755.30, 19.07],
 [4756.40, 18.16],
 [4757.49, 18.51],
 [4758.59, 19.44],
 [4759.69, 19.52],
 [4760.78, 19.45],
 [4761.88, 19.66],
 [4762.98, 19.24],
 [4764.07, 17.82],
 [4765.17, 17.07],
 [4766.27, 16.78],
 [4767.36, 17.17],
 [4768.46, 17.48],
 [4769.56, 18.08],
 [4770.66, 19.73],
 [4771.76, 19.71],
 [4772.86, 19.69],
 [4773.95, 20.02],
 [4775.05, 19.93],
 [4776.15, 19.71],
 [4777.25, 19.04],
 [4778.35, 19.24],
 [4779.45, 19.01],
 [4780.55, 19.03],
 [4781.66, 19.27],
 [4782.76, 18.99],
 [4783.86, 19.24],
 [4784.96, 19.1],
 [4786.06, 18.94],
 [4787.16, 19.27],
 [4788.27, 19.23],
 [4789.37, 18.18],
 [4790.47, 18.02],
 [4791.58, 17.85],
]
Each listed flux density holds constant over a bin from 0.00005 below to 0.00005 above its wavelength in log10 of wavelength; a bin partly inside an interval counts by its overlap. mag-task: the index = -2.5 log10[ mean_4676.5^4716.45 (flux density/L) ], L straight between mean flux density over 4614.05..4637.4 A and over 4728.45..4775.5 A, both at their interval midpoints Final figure 0.08 mag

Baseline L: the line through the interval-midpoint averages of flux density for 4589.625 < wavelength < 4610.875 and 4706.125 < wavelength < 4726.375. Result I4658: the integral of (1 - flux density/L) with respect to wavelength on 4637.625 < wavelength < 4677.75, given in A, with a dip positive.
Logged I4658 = 1.7 A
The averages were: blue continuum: 18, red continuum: 19.2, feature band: 17.8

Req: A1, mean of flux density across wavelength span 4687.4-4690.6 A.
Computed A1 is 17.7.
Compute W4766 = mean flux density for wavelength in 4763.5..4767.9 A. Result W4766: 17.3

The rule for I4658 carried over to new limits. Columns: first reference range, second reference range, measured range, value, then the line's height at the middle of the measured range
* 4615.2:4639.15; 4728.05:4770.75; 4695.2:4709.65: 0.9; 19.2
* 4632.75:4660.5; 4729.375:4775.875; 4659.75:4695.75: 1.6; 18.4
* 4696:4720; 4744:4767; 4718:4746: -0.6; 18.8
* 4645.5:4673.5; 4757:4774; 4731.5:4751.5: -1.2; 18.5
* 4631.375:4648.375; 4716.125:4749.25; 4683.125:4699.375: 0.9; 18.8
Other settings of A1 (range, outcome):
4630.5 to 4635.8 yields 18.4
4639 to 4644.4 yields 17.6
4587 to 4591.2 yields 17.1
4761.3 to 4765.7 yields 18.4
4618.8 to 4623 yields 19.8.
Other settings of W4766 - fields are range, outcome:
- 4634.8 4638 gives 19.9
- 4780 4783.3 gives 19.1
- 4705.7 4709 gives 18.3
